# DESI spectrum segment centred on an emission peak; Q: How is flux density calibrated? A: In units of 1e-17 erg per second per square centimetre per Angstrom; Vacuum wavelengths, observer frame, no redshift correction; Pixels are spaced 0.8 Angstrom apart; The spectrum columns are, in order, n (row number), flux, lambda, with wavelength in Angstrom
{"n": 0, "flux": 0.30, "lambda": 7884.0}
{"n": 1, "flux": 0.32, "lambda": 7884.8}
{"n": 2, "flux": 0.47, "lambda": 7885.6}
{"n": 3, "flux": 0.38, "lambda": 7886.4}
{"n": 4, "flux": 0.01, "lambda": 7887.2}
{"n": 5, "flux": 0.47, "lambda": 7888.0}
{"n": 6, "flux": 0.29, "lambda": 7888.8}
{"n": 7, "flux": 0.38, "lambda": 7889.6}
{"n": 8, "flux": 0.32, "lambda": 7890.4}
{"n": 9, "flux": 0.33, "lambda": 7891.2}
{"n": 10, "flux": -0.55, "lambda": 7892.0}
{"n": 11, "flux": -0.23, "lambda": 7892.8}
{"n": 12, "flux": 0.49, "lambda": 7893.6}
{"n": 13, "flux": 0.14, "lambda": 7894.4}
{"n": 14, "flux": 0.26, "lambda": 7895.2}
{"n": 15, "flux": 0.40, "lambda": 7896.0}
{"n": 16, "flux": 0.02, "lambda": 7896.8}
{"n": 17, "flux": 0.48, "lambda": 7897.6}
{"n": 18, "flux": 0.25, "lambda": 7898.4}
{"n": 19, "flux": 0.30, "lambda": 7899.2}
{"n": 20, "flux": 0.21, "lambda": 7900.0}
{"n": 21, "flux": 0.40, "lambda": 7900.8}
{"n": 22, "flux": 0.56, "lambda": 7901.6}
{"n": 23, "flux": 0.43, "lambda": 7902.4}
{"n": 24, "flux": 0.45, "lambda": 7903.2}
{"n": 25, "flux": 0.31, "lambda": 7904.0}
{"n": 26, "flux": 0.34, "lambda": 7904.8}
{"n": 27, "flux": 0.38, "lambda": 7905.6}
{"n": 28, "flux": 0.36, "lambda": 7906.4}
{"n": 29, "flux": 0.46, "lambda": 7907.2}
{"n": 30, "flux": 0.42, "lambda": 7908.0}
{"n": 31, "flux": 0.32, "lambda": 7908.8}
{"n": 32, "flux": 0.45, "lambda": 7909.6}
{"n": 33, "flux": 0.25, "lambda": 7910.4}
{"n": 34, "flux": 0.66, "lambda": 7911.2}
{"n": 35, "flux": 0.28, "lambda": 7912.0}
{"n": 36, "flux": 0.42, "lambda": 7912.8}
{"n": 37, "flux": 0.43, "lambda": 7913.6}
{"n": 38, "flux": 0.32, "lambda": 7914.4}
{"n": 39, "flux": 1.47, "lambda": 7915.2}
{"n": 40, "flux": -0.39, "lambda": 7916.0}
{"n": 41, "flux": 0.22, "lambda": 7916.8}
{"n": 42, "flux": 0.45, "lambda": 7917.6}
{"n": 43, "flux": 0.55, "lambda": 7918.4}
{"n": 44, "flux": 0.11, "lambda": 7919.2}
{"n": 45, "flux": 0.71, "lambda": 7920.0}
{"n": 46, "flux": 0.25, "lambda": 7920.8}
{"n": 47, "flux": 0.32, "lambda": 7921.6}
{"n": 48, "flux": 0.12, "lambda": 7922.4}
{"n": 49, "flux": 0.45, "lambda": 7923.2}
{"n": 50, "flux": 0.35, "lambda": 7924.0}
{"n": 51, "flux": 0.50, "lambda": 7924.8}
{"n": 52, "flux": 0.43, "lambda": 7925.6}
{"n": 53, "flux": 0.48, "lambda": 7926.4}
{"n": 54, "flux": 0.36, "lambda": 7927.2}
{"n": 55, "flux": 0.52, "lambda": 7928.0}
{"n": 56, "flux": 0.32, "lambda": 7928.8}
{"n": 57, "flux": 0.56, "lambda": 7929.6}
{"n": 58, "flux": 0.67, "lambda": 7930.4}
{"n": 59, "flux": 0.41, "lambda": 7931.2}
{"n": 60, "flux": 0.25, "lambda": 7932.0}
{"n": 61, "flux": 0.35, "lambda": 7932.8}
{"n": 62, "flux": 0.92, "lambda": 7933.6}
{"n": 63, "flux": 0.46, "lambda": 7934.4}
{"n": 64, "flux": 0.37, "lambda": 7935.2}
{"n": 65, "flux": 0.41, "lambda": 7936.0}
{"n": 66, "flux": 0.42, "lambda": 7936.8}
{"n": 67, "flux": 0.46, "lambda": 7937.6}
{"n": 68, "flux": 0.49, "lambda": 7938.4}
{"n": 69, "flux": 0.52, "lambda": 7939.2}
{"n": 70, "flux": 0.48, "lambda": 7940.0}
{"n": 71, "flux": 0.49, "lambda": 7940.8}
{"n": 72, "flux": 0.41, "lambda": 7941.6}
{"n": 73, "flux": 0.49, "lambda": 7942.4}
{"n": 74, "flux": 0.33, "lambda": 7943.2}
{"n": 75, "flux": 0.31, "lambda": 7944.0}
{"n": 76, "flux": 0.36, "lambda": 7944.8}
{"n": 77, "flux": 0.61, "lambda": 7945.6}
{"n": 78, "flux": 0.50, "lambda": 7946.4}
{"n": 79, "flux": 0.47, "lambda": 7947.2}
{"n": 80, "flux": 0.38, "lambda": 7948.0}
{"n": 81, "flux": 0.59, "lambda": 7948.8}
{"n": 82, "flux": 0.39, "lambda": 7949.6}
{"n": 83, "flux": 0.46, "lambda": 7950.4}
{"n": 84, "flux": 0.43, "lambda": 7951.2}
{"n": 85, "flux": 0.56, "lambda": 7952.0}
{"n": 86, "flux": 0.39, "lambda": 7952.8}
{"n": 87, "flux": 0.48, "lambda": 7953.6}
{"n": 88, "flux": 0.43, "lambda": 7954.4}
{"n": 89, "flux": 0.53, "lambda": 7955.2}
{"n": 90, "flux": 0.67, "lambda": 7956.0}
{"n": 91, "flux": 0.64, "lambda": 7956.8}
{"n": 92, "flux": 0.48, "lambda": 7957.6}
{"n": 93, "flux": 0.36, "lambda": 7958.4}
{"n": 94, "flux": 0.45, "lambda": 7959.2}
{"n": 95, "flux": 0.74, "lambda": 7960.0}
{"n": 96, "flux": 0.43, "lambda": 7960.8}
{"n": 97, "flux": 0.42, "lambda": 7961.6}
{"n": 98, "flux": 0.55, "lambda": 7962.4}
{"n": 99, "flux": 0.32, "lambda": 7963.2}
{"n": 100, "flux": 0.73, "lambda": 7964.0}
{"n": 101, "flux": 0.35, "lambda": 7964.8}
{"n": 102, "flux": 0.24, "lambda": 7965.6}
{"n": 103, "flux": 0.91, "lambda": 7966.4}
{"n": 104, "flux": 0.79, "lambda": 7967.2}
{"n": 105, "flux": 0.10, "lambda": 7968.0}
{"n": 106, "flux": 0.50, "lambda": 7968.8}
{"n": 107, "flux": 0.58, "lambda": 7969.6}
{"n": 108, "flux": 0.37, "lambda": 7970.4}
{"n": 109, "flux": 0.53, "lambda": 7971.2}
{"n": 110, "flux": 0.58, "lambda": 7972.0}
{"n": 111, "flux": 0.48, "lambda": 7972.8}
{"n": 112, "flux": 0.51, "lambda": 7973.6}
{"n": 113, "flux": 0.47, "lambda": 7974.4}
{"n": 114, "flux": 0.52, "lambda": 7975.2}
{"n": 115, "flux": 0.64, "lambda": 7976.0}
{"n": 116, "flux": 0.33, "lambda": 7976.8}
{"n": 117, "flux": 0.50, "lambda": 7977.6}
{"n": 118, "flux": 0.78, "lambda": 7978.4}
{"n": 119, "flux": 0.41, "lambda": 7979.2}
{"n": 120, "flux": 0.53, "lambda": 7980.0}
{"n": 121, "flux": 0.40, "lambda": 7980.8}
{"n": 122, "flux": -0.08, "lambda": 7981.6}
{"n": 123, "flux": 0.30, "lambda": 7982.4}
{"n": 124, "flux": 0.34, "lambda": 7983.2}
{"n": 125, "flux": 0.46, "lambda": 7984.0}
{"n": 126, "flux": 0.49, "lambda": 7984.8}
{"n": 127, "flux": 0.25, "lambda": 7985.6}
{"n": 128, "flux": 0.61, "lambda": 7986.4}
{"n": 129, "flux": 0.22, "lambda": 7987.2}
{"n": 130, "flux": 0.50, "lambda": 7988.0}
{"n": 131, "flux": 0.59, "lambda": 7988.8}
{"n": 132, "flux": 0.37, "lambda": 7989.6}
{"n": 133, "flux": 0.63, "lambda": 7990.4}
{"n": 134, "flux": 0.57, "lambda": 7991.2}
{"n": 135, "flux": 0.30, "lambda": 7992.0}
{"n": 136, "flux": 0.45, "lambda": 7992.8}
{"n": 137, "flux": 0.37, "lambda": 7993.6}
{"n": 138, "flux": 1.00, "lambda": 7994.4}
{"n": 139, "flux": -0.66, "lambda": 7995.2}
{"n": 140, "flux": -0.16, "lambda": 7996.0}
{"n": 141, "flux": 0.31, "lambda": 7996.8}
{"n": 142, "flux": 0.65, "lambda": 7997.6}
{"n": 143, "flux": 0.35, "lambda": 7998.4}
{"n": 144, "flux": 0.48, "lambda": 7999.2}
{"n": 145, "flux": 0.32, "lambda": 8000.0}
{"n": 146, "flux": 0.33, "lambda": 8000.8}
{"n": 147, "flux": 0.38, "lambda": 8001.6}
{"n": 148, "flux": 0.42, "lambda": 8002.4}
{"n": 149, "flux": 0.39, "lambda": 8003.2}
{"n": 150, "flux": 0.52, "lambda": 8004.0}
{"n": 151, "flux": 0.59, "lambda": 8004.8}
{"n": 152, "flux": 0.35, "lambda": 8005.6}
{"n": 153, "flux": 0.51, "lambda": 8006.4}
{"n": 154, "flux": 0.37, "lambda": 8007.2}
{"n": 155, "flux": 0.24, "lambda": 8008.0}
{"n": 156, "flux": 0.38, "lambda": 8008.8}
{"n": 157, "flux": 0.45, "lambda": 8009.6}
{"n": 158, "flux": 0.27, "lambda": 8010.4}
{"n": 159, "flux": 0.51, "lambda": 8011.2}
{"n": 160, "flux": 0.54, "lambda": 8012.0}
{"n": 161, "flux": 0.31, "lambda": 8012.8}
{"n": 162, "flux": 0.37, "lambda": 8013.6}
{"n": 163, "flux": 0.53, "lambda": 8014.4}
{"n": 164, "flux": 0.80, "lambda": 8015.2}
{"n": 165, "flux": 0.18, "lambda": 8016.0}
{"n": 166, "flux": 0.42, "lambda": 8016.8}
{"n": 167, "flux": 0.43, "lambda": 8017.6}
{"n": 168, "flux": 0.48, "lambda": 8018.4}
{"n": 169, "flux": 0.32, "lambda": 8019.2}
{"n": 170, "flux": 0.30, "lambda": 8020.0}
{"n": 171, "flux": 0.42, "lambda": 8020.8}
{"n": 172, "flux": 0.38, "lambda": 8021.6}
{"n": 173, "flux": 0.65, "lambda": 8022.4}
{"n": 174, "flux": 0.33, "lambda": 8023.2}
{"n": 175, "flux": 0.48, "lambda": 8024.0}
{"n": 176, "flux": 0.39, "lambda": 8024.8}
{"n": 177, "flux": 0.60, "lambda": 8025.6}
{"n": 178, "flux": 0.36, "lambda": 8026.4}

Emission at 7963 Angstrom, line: Mg II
